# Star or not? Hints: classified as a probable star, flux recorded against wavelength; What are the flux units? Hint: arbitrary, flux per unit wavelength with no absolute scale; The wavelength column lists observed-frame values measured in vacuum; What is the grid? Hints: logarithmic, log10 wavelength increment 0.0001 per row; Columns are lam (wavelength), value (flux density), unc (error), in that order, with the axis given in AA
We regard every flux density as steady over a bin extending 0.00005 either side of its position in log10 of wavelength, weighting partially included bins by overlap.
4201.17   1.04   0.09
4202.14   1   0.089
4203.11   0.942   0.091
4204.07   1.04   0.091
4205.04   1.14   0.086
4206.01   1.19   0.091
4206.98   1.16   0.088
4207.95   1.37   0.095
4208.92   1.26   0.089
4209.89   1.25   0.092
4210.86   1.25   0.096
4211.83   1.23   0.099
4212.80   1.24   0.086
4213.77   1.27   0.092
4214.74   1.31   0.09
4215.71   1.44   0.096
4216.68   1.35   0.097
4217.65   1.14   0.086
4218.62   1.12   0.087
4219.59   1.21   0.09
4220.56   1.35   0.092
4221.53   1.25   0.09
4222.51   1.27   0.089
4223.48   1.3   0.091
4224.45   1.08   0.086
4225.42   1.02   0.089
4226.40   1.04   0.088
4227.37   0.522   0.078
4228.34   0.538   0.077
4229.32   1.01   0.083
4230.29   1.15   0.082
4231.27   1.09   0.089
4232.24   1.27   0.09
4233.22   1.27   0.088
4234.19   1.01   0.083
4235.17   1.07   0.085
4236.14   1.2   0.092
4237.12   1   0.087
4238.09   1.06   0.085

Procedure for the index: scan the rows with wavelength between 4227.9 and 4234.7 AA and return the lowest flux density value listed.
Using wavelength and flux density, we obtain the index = 0.538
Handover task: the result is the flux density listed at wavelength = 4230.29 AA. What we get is 1.15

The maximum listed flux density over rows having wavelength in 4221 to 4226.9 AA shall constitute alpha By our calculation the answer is 1.3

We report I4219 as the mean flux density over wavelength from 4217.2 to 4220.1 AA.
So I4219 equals 1.16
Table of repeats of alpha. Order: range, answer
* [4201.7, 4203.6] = 1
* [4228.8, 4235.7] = 1.27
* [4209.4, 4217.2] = 1.44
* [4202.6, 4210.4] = 1.37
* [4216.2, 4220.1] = 1.35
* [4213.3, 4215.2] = 1.31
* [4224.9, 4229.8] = 1.04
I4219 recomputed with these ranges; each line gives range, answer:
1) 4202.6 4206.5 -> 1.08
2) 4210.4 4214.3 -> 1.25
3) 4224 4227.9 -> 0.91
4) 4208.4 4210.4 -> 1.26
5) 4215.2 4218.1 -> 1.31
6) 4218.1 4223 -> 1.24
